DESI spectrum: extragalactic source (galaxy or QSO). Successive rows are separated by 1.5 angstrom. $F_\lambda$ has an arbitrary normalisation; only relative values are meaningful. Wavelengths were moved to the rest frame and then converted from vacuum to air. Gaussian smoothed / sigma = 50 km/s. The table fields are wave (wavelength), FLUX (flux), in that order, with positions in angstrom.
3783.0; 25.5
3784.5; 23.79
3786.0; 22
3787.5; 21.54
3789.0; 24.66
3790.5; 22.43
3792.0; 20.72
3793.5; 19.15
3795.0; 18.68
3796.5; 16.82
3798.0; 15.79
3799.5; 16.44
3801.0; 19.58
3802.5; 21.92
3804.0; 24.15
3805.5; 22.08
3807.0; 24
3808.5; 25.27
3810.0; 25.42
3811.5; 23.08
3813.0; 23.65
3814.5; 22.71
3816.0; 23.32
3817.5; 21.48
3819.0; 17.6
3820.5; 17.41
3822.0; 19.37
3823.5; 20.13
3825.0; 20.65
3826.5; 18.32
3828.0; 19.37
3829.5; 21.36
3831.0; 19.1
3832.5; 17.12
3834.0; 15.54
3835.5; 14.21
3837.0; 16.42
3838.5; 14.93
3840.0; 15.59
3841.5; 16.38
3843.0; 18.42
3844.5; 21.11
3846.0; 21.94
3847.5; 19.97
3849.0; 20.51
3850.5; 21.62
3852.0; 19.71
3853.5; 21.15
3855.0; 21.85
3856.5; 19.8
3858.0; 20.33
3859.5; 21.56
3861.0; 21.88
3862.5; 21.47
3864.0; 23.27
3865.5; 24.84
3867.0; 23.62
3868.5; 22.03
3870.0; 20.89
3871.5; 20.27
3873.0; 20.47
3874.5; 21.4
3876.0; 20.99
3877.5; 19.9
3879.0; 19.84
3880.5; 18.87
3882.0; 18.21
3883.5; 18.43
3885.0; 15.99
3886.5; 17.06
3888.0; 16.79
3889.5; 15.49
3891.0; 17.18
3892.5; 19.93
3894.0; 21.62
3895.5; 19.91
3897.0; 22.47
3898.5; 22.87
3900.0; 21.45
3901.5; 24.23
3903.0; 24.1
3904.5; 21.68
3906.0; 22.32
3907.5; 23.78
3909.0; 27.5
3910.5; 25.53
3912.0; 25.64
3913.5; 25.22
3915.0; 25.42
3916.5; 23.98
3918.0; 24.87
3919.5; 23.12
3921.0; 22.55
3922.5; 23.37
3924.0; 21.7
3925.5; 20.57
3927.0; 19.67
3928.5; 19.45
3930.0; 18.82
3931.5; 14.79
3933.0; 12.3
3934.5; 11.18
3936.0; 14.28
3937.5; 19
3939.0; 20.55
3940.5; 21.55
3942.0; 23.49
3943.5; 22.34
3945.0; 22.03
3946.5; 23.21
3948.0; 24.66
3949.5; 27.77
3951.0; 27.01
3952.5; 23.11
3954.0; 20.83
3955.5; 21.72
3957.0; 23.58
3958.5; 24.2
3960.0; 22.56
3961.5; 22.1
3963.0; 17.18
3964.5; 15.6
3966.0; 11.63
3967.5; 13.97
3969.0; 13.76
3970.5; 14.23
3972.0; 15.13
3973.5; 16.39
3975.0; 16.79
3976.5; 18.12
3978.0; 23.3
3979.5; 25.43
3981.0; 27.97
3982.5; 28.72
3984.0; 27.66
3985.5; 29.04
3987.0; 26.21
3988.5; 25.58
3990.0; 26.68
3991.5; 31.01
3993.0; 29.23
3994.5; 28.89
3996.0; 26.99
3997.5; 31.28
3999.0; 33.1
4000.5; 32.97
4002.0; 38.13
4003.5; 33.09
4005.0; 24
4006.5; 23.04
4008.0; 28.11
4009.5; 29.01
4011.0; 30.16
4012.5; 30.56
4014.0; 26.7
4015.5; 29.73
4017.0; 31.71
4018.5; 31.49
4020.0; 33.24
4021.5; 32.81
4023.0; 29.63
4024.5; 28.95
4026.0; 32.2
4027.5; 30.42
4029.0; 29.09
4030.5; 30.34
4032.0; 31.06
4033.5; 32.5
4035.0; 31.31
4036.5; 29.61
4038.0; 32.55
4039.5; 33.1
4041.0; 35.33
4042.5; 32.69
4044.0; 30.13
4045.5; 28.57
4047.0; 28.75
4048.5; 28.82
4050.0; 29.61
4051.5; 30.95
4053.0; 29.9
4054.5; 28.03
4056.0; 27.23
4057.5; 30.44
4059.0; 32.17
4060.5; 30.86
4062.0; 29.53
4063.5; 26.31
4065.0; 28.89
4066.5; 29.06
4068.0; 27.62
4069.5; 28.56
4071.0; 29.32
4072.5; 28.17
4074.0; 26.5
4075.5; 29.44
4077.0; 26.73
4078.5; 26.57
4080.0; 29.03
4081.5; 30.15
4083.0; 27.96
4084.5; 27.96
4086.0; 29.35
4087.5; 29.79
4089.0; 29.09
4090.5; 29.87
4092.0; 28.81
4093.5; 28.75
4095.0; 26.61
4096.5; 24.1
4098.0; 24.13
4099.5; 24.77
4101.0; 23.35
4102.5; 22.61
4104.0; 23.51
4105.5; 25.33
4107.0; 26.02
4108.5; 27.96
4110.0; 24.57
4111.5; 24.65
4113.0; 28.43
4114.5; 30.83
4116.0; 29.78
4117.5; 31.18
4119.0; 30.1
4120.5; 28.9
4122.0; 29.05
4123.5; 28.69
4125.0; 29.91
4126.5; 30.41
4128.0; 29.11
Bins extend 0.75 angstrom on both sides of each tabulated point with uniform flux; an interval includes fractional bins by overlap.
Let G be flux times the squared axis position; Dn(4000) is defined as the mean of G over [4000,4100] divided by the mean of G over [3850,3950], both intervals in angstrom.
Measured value 1.51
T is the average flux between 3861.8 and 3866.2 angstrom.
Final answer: 23.2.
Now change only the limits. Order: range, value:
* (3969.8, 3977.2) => 16.1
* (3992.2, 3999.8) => 29.9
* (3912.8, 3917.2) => 24.9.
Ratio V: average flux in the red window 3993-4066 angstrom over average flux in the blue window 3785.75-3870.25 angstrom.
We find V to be 1.48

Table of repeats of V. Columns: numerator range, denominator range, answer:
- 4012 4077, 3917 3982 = 1.49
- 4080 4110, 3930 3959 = 1.29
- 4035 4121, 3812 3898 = 1.44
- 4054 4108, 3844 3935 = 1.32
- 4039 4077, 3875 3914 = 1.40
